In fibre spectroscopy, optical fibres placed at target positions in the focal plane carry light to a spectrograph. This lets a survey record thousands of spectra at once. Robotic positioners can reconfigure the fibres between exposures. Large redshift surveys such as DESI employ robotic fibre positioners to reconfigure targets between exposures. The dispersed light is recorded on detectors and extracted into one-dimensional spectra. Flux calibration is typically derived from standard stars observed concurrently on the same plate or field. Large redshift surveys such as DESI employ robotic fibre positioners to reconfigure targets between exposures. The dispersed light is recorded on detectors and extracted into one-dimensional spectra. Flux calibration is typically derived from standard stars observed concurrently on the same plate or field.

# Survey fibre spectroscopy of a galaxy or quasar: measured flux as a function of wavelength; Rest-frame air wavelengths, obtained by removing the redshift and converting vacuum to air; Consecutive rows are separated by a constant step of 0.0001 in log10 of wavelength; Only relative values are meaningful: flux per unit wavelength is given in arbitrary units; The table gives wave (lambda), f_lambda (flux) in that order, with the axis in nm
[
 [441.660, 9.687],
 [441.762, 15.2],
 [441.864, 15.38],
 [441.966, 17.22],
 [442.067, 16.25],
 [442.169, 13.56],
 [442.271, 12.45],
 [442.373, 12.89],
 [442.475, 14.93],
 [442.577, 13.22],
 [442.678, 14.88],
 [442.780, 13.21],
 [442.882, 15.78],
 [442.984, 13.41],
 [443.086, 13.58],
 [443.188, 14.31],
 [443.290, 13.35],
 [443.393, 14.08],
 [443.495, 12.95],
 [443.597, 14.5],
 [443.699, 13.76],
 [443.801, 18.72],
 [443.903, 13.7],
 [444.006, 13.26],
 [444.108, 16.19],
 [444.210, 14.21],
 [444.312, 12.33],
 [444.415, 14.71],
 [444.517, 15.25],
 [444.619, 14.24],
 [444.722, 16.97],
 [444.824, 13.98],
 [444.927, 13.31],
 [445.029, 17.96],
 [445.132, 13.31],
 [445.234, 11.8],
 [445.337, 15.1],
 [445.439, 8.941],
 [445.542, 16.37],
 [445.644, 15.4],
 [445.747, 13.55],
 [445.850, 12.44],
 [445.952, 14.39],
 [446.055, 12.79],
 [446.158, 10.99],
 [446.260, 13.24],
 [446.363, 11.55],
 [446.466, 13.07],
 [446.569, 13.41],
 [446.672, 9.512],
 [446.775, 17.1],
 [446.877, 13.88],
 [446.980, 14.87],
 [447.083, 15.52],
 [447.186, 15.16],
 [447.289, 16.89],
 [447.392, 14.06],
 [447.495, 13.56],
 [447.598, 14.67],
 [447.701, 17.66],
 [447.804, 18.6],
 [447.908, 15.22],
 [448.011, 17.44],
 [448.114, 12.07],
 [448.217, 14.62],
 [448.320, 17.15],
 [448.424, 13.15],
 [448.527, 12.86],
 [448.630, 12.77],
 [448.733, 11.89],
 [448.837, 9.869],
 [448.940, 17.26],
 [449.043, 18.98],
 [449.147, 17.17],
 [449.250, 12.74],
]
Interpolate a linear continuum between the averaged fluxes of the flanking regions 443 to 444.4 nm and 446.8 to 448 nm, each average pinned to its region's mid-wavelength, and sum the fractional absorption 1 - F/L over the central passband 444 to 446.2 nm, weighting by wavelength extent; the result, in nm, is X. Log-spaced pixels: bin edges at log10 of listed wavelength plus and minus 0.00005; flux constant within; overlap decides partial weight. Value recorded 0.11 nm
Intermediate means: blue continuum 14.2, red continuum 15.6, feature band 14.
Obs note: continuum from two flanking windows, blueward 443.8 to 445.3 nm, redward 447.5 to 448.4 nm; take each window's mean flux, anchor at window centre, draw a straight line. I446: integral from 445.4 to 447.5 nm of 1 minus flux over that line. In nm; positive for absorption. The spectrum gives 0.209 nm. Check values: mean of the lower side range 14.5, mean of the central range 13.7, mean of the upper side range 15.7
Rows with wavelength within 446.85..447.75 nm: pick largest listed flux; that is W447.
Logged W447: 17.66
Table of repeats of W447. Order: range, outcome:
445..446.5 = 17.96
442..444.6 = 18.72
